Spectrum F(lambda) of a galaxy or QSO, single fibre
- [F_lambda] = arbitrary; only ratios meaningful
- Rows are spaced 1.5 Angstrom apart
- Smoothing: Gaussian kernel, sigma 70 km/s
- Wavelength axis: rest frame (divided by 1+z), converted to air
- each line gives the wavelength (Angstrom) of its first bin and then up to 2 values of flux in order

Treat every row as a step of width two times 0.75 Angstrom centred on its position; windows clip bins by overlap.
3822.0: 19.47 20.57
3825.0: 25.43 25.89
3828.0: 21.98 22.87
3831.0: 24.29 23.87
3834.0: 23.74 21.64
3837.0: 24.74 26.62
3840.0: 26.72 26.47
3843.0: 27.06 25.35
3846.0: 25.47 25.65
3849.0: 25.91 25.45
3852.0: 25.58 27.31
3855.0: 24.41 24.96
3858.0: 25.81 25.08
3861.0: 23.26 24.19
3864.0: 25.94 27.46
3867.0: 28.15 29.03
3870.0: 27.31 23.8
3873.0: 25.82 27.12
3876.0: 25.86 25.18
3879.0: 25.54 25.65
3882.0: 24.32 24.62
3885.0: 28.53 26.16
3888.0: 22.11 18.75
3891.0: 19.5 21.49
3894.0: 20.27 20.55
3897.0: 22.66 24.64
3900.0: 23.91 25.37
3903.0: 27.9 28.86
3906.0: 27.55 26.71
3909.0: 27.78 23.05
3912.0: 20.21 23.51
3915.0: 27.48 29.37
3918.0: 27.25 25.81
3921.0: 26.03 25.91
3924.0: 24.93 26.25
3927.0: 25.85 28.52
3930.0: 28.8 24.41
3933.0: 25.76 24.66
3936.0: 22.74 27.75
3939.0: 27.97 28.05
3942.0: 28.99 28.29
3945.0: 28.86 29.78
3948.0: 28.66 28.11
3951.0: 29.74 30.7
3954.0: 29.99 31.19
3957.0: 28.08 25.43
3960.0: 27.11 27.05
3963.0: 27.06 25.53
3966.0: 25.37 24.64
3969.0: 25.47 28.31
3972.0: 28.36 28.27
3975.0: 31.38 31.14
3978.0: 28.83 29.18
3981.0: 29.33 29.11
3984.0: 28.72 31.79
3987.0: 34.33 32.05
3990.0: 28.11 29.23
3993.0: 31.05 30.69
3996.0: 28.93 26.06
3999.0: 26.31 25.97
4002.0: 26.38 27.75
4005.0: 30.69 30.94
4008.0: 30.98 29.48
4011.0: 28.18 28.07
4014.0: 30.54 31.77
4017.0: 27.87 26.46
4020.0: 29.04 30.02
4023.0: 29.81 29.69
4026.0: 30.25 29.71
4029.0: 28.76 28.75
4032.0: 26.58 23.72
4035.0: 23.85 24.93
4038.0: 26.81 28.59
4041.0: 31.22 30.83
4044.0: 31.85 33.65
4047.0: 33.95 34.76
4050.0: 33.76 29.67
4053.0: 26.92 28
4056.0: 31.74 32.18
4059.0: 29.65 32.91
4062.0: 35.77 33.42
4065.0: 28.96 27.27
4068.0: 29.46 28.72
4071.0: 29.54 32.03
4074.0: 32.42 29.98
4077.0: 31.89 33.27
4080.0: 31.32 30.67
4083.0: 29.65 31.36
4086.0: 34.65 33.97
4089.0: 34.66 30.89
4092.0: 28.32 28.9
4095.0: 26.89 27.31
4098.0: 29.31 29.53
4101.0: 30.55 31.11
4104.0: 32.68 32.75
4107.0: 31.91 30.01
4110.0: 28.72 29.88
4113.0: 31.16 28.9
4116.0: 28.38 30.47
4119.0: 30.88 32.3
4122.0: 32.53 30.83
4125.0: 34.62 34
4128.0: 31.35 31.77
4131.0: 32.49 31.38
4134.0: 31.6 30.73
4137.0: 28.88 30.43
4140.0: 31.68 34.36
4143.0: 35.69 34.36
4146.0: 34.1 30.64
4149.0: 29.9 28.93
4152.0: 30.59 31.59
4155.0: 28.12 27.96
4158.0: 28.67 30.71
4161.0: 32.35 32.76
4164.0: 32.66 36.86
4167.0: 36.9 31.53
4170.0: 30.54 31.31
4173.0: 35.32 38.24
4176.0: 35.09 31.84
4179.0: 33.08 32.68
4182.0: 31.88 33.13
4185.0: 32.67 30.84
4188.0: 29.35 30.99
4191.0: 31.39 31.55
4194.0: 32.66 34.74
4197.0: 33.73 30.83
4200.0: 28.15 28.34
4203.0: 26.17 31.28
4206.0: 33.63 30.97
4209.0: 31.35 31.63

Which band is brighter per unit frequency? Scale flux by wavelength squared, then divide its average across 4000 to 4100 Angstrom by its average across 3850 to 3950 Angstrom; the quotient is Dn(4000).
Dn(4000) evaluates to 1.26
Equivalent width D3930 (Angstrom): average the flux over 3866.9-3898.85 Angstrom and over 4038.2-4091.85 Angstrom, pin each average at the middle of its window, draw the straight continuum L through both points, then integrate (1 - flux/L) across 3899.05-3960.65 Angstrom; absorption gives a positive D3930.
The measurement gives -2.0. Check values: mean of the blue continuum 24.3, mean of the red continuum 31.3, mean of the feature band 27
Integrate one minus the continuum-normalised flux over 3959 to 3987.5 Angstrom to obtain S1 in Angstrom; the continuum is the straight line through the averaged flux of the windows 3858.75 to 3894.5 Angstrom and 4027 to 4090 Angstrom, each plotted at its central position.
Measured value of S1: -0.5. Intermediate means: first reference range 24.8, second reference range 30.5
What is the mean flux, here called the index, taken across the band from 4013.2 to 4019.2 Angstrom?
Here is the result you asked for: 29.2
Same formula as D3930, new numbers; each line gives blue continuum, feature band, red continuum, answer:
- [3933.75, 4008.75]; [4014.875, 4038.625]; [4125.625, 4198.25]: 1.3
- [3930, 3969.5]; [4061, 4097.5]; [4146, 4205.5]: -1.2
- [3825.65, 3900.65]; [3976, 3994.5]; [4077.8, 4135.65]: -1.5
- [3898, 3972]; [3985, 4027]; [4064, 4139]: -1.2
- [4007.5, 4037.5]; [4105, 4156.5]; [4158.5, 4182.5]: 1.1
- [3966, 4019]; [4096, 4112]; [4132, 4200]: 0.3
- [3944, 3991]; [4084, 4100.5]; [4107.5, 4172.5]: 0.1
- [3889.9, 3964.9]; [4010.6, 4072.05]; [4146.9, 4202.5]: -1.9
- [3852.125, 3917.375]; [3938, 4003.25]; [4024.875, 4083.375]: -2.2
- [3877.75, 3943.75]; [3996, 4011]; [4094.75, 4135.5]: -0.2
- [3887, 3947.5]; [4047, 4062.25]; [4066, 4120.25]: -1.1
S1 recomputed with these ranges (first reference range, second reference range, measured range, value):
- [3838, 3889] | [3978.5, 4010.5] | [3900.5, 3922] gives 0.7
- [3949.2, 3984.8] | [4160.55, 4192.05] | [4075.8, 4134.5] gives 0.5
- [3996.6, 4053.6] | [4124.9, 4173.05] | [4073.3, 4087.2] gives -0.7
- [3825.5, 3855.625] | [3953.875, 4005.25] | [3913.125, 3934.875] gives 0.6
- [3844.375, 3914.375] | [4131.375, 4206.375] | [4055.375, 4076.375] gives -1.1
